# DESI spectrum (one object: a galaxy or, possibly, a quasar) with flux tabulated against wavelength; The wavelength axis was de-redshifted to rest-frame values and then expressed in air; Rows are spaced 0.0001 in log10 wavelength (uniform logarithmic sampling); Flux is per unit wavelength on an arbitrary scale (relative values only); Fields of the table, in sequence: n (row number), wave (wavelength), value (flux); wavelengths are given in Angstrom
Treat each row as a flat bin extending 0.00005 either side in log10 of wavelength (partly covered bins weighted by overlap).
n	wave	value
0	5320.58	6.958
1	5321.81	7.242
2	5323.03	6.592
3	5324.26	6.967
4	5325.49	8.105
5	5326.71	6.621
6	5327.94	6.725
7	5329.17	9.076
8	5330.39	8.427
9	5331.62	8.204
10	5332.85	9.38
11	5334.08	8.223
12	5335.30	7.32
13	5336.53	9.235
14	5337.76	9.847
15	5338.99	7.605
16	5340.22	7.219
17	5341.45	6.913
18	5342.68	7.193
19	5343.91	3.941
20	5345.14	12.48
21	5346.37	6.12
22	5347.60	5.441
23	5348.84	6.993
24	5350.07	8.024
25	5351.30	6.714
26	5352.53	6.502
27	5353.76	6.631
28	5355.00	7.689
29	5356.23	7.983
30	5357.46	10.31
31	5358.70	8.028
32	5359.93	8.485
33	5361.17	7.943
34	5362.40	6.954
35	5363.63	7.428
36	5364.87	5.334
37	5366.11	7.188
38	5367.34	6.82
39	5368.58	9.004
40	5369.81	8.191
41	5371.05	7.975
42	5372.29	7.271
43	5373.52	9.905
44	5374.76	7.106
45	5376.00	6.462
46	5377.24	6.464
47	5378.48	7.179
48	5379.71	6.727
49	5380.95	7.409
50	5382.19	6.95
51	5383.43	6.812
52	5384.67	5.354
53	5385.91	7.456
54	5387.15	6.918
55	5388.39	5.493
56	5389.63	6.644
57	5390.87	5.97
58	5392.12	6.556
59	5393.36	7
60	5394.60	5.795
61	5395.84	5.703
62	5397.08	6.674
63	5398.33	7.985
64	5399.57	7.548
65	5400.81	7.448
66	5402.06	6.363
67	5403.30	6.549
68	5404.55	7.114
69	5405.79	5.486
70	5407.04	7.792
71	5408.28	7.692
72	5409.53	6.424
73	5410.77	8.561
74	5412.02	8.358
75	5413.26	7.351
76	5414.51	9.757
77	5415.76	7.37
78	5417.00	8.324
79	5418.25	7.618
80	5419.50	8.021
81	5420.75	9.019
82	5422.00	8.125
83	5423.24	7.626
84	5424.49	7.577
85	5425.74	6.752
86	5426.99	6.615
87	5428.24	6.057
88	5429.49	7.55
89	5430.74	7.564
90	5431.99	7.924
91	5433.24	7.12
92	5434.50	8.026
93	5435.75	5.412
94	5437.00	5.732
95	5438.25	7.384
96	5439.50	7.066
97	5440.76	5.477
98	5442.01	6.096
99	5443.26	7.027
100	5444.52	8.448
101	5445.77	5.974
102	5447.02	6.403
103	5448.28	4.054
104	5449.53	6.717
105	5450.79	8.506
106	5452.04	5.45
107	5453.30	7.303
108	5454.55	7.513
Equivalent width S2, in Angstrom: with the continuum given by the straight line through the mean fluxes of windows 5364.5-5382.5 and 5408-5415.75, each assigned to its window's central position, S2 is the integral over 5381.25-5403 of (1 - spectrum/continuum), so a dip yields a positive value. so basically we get 2.92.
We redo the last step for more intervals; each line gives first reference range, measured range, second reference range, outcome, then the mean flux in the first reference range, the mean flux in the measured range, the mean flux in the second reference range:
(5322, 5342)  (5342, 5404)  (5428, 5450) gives 2.42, 7.89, 7.14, 6.68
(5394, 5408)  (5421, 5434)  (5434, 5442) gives -1.57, 6.79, 7.35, 6.46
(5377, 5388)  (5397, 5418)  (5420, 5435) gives -0.86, 6.8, 7.48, 7.49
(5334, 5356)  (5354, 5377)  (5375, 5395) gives -2.41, 7.44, 7.74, 6.59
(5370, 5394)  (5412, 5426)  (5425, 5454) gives -2.47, 6.95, 8.01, 6.73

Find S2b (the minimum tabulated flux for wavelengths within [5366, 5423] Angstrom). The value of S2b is 5.354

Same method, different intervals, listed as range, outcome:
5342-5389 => 3.941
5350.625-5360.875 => 6.502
